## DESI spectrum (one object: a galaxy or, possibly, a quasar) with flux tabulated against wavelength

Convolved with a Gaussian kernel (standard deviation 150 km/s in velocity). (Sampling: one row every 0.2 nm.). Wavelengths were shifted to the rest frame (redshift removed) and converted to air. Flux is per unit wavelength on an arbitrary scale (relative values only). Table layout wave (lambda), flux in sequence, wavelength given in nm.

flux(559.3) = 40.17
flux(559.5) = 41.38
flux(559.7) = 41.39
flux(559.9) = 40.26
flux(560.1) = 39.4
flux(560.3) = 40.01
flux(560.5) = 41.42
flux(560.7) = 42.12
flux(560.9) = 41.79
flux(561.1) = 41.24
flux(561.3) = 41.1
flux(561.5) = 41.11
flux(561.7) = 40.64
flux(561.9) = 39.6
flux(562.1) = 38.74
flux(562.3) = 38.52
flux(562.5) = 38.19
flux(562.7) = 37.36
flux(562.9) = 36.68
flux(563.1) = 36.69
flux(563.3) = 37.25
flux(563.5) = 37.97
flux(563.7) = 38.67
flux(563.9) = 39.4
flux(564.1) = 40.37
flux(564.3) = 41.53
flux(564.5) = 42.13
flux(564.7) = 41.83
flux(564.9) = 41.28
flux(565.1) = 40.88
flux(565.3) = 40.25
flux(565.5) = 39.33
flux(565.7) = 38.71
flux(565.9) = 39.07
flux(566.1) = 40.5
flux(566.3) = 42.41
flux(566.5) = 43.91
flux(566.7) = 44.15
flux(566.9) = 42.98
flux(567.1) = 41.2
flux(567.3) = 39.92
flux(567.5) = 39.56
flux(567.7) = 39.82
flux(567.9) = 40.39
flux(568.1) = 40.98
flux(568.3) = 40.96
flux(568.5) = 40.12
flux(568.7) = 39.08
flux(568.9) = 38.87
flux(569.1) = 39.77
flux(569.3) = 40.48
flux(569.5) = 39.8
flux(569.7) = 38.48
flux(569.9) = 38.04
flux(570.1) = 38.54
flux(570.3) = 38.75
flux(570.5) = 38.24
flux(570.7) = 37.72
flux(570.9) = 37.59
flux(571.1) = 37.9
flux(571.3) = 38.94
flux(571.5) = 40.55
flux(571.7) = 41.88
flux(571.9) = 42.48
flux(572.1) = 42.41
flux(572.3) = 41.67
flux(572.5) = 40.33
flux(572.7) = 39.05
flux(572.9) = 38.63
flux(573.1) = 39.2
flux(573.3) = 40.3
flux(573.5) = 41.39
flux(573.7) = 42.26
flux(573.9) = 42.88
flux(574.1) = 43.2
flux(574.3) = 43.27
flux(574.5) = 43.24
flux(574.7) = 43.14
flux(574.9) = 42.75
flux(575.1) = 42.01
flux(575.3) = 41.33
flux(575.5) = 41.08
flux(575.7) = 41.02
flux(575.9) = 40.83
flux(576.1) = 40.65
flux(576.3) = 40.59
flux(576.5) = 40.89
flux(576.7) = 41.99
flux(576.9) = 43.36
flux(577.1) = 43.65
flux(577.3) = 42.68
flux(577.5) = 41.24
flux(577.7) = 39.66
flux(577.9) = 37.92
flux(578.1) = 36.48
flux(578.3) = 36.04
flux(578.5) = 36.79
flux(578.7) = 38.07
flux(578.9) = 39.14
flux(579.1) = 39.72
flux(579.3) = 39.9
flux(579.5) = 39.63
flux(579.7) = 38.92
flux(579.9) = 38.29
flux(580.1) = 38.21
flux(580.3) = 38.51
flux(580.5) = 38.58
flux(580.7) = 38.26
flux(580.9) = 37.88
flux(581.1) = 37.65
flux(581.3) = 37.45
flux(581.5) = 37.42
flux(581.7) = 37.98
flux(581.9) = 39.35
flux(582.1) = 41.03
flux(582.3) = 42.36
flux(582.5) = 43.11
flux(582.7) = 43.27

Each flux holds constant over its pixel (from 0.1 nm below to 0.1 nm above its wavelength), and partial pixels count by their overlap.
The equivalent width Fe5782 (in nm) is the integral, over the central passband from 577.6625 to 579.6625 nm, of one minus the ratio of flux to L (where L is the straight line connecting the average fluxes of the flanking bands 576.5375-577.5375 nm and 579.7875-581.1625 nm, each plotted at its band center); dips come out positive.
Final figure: 0.107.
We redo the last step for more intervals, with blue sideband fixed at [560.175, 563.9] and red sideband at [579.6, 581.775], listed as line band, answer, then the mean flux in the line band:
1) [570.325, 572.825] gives -0.07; 39.8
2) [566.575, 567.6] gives -0.07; 41.6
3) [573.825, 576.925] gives -0.28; 42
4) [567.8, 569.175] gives -0.04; 40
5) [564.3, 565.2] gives -0.05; 41.5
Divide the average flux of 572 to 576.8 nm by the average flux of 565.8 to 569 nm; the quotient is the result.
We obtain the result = 1.01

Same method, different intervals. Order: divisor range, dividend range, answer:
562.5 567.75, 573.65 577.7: 1.05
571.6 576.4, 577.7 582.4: 0.93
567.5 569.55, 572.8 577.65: 1.04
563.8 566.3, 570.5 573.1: 0.98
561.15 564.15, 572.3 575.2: 1.07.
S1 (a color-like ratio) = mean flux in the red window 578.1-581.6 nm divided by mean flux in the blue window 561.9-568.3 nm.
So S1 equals 0.95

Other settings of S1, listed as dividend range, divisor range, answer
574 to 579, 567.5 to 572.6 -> 1.03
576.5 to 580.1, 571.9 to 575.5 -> 0.95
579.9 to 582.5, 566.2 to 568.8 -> 0.94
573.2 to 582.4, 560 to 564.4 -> 1.02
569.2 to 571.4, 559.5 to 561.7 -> 0.94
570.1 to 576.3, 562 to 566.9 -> 1.02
